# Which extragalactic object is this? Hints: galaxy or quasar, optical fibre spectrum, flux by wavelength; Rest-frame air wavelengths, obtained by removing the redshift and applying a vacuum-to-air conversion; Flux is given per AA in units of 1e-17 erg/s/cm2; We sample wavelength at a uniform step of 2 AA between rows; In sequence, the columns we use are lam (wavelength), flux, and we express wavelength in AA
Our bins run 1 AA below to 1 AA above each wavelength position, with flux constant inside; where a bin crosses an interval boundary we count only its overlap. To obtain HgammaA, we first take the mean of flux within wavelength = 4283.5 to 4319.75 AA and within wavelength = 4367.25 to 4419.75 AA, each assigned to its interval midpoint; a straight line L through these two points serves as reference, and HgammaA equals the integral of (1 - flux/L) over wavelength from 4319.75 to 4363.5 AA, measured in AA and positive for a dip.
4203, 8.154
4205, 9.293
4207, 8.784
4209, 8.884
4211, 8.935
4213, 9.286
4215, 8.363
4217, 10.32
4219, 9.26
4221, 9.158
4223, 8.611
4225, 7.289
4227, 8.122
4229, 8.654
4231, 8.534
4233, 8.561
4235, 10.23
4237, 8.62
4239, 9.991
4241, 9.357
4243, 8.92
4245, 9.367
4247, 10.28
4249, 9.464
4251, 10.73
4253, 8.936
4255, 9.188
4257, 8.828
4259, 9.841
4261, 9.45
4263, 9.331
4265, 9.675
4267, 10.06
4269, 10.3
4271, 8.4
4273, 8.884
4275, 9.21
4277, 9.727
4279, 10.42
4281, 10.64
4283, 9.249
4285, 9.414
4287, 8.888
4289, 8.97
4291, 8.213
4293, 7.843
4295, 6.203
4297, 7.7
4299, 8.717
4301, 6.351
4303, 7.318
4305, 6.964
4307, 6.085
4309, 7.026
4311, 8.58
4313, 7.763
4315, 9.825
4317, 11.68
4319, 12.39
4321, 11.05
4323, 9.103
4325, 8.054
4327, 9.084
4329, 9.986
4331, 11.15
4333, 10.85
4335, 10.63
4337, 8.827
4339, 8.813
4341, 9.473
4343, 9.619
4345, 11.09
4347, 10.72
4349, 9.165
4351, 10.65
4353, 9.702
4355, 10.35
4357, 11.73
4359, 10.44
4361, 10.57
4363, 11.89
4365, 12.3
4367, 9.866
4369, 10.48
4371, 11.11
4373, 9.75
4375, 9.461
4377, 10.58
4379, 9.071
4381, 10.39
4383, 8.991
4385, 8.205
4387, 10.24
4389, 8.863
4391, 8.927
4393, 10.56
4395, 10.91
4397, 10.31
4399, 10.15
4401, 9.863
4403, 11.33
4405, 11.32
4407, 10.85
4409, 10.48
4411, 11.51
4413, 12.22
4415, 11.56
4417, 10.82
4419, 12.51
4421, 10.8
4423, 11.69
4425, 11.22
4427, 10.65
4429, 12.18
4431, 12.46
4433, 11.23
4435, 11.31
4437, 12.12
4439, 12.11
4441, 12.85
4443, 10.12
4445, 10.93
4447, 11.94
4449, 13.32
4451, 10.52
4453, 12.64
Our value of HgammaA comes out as -4.3 AA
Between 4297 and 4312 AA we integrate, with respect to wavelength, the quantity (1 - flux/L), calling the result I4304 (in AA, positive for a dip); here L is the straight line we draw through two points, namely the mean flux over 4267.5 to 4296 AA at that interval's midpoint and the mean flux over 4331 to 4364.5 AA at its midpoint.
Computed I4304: 3.4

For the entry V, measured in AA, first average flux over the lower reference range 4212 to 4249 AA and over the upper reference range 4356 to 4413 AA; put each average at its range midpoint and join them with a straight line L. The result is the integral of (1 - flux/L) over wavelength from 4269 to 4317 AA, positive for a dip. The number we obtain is 5.6 AA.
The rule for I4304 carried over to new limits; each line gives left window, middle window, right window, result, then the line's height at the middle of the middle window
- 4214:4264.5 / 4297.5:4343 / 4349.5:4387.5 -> 3.73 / 9.88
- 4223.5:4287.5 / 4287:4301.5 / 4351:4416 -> 2.73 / 9.66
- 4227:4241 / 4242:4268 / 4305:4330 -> -1.37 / 9.07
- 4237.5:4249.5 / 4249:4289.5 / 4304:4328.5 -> -0.76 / 9.34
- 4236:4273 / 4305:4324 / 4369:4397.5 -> 0.95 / 9.64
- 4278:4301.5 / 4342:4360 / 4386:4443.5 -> -1.04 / 9.82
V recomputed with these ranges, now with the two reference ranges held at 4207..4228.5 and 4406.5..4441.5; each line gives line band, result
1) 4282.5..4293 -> 1.0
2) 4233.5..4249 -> -0.6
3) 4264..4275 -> 0.1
